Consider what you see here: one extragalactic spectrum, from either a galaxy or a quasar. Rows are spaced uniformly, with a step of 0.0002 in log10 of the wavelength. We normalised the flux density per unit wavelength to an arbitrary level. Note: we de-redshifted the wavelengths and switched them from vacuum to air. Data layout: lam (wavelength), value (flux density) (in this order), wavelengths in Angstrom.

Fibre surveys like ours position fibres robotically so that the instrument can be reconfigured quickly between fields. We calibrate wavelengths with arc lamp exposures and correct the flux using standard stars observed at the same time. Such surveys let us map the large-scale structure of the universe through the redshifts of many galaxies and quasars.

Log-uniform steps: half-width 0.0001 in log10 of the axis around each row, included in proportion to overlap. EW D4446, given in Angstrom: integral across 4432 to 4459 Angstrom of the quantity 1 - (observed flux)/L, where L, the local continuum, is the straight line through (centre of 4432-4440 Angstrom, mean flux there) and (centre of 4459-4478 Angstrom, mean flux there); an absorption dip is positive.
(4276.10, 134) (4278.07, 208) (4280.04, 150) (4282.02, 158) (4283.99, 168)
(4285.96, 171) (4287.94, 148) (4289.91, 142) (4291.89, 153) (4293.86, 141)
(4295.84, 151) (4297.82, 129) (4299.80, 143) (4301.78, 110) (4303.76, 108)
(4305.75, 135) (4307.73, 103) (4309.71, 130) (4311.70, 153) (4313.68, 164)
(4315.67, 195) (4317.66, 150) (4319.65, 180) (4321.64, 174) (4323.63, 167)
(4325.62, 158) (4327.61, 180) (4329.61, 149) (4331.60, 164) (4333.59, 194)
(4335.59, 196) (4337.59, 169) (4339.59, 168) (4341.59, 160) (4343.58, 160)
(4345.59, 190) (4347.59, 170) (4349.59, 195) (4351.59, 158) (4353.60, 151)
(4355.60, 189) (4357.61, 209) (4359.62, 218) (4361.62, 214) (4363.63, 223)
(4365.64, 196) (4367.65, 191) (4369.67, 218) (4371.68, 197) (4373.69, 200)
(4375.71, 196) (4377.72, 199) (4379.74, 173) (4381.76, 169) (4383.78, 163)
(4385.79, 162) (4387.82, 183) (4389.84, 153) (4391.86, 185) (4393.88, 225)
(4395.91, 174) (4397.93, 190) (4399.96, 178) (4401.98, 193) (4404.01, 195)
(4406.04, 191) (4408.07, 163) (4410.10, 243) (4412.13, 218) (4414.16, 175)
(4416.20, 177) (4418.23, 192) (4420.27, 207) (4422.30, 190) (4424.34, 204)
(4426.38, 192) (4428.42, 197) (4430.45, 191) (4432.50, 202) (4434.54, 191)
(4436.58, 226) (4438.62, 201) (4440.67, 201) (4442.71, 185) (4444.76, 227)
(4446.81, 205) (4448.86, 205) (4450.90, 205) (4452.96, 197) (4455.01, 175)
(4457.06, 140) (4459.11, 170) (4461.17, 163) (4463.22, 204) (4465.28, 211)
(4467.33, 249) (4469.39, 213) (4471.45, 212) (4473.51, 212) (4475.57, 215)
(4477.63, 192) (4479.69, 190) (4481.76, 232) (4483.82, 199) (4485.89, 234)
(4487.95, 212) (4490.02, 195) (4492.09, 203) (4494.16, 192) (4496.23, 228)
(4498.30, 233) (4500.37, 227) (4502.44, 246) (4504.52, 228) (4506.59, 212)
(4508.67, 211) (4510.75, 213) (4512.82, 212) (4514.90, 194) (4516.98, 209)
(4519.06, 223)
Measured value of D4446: 1.2 Angstrom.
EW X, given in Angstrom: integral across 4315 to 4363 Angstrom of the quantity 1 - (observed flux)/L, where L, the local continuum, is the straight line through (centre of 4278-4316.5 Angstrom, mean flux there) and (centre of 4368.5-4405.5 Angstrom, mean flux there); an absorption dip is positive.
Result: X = -3.69 Angstrom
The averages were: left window 146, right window 186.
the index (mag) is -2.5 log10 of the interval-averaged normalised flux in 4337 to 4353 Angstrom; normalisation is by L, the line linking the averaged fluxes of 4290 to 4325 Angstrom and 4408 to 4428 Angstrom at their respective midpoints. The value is -0.05 mag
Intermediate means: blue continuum 146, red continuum 198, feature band 171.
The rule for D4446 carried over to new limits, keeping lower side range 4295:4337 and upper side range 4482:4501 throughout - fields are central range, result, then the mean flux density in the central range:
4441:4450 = -0.30 Angstrom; 205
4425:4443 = -0.42 Angstrom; 199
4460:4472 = -0.15 Angstrom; 208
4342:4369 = -3.45 Angstrom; 189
